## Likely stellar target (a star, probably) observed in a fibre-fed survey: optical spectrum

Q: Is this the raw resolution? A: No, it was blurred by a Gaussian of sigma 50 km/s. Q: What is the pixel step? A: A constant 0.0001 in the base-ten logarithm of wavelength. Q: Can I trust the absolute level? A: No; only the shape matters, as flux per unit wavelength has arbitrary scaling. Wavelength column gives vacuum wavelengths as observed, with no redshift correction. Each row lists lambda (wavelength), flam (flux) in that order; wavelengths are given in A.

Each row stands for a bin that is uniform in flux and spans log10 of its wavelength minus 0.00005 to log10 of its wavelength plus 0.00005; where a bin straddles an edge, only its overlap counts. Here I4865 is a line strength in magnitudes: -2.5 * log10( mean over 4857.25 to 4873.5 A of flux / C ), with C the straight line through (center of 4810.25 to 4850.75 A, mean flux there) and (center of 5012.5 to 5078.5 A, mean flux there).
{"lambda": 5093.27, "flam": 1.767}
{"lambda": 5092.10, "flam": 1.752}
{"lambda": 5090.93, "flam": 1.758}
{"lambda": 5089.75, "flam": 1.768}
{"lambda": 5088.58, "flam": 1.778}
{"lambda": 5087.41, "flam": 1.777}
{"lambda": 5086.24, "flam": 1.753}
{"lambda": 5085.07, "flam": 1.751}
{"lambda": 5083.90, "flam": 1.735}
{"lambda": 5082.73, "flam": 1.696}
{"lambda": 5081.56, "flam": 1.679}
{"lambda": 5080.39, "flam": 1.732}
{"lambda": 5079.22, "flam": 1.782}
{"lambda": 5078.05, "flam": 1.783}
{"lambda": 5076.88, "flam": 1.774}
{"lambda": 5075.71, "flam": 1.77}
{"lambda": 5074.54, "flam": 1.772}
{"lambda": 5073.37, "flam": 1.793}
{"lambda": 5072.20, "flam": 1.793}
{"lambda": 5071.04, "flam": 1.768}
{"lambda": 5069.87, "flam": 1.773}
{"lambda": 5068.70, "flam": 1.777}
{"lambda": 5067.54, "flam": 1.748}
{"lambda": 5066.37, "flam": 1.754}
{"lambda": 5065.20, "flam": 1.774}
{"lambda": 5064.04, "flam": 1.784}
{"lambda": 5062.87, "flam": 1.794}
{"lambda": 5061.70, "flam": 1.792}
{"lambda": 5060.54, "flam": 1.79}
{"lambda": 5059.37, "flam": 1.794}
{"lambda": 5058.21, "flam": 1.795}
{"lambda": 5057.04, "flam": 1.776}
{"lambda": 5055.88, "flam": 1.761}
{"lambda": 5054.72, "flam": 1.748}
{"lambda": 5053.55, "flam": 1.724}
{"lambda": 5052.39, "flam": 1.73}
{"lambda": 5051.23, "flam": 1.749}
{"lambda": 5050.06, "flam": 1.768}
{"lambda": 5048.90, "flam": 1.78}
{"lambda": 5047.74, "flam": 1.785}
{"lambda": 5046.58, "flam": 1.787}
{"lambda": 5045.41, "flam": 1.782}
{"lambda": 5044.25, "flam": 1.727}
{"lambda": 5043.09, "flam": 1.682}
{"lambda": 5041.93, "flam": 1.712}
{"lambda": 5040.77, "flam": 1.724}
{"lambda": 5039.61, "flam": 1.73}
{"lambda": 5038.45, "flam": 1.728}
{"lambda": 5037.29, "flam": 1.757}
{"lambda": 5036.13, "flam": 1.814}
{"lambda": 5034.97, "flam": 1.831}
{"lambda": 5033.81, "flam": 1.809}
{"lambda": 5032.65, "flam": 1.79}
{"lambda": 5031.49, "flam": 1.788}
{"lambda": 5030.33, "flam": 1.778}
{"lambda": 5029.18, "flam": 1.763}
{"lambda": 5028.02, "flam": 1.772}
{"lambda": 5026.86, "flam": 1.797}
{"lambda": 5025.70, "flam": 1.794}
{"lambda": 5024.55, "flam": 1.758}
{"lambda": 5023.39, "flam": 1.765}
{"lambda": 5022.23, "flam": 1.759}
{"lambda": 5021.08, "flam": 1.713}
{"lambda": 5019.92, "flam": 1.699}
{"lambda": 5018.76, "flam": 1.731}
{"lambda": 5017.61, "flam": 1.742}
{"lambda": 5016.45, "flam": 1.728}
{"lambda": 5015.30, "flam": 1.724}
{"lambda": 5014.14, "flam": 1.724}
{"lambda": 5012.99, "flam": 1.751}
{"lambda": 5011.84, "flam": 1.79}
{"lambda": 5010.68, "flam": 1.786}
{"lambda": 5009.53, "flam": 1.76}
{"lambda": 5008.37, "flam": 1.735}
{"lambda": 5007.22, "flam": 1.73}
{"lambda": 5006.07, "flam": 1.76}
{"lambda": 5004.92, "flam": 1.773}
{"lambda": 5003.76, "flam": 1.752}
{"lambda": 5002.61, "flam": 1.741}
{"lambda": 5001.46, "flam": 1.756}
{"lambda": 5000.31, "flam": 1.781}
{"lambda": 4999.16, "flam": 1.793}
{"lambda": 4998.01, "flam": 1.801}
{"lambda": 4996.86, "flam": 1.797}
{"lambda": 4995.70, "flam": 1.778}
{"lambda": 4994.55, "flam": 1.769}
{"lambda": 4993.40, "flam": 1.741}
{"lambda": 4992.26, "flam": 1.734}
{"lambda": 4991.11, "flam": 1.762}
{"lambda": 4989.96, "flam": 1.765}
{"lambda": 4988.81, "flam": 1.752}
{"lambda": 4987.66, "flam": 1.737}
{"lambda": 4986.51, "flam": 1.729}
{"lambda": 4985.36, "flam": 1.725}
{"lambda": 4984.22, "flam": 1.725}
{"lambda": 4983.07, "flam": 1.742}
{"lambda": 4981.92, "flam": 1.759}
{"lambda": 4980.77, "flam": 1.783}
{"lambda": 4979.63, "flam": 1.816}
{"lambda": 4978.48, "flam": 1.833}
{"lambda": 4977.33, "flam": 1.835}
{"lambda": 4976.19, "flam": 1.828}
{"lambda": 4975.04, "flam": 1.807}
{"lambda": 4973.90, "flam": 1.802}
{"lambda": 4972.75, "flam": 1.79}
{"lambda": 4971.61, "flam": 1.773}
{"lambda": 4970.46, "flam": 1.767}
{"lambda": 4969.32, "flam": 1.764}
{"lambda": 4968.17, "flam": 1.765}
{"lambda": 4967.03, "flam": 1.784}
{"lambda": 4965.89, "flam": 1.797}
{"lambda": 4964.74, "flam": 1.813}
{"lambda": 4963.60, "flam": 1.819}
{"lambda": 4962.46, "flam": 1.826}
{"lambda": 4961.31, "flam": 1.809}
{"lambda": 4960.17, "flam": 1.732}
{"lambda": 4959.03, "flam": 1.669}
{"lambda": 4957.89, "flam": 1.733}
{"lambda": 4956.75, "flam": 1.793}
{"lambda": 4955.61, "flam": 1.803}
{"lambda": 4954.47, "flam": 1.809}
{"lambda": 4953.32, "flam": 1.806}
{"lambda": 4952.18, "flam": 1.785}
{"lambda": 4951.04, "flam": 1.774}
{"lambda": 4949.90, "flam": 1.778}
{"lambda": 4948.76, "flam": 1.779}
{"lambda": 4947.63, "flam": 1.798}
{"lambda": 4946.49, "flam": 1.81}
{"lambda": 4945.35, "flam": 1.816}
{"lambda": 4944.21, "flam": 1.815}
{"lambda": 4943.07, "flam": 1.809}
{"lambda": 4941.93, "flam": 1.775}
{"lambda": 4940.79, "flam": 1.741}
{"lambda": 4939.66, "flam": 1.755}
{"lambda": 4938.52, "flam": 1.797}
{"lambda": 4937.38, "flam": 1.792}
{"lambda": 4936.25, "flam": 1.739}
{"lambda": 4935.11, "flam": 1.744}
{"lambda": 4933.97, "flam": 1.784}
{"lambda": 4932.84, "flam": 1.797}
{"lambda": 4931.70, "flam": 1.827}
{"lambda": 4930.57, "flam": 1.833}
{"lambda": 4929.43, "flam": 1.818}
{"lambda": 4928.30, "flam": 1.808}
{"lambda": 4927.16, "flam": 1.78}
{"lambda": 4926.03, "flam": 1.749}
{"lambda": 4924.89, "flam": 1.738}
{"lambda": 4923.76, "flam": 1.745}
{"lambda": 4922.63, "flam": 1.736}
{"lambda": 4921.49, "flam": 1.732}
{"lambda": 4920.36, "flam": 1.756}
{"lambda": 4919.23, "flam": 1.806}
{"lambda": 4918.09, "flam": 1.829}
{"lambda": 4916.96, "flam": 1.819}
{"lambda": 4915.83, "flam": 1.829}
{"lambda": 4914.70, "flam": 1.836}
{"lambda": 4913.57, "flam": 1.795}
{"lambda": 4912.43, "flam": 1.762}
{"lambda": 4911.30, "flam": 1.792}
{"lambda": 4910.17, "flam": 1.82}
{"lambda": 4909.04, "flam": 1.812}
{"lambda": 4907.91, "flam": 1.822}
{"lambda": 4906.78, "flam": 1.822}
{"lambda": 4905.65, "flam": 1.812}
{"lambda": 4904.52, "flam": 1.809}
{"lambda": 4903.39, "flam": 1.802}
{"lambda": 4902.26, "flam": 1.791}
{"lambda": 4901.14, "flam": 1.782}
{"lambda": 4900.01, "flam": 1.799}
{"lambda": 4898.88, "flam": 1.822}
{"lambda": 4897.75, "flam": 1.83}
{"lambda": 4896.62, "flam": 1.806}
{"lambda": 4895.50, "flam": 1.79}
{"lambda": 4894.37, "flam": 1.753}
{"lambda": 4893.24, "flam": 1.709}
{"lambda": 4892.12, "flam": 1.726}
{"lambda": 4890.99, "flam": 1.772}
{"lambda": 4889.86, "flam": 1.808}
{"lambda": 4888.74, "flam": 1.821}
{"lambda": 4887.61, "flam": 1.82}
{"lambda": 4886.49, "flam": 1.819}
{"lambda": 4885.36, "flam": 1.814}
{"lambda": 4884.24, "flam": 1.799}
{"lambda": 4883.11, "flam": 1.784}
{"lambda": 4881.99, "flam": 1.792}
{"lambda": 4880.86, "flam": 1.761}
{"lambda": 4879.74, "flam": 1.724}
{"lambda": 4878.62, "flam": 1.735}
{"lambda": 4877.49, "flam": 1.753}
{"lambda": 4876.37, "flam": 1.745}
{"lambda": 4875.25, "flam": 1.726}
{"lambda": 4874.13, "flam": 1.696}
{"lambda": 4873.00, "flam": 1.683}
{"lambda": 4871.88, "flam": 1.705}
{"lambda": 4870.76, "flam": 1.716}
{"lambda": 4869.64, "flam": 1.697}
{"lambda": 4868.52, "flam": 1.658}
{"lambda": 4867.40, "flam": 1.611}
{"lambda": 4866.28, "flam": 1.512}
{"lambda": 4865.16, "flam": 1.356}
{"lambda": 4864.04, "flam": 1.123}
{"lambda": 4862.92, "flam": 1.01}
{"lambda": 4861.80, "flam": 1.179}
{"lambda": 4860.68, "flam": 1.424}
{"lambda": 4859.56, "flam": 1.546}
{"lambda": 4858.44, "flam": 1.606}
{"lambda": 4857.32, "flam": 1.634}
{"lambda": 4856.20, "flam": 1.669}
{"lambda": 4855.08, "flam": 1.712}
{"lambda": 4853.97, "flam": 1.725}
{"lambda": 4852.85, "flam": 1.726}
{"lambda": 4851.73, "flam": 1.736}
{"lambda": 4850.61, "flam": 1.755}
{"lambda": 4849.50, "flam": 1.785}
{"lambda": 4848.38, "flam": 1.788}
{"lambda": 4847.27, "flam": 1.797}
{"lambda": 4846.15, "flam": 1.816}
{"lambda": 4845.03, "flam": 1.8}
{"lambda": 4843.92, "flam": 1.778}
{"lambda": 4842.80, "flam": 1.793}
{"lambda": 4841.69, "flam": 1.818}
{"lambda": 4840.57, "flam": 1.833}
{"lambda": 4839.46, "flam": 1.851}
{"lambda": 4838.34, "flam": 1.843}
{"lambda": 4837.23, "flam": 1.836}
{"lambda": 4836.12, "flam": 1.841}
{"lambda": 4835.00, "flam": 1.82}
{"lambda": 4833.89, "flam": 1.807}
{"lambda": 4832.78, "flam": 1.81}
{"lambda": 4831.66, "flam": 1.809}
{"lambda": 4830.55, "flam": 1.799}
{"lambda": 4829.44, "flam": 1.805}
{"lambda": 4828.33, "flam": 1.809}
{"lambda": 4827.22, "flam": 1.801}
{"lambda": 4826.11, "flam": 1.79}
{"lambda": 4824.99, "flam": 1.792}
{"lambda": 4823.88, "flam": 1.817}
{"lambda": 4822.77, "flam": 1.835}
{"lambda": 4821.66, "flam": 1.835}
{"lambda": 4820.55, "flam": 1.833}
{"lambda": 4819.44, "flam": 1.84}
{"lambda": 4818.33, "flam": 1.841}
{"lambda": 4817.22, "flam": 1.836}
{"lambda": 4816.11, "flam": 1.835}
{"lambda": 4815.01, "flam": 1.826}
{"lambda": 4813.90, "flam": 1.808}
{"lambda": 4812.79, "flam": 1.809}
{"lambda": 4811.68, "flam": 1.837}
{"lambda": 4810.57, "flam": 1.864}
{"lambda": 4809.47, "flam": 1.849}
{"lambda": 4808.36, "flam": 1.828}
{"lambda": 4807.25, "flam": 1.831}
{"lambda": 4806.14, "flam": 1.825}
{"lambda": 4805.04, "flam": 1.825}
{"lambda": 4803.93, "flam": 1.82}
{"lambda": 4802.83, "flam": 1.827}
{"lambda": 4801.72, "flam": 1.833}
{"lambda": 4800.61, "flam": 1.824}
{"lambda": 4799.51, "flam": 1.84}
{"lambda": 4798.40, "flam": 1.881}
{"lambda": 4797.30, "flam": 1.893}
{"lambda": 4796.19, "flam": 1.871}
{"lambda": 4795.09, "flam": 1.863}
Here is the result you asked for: 0.21 mag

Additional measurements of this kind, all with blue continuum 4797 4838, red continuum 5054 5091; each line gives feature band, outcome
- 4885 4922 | 0.01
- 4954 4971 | 0.01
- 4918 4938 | 0.01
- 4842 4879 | 0.11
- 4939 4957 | 0.00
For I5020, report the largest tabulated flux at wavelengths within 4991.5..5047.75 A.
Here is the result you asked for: 1.831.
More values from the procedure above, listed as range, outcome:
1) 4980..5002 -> 1.801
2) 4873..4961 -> 1.836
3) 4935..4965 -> 1.826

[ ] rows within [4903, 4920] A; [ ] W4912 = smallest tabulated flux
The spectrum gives 1.762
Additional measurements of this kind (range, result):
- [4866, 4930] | 1.512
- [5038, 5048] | 1.682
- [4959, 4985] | 1.669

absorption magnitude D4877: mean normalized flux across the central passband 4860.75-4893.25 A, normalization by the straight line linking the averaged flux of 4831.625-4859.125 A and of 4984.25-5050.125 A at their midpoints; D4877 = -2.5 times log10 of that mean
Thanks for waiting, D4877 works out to 0.074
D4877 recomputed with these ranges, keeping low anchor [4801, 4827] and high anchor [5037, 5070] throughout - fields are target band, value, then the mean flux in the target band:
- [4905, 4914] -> -0.002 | 1.8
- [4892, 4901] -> 0.013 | 1.78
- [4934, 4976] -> 0.003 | 1.78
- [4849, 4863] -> 0.140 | 1.6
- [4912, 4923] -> 0.005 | 1.79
